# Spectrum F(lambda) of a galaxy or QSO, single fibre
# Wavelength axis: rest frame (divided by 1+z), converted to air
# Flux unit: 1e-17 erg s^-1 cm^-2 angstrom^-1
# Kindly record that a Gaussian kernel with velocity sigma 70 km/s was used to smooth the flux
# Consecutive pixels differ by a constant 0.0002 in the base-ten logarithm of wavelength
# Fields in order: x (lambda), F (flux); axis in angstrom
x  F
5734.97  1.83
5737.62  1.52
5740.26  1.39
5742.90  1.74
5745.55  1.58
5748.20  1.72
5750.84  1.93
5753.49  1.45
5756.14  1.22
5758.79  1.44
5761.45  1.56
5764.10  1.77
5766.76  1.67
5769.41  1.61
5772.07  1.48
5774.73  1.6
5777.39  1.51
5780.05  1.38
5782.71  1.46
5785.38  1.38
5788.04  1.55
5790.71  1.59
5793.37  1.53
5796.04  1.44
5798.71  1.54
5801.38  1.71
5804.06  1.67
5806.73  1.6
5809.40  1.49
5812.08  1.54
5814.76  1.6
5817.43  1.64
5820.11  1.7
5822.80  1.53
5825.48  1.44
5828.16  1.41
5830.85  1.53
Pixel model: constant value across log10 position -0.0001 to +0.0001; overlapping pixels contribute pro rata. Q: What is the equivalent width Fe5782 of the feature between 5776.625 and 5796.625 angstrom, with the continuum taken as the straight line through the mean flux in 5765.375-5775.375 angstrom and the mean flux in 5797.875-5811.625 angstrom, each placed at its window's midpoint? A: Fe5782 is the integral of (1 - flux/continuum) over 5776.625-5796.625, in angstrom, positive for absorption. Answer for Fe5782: 1.4 angstrom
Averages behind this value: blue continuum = 1.59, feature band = 1.48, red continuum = 1.6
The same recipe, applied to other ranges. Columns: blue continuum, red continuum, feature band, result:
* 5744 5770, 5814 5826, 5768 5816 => 1.66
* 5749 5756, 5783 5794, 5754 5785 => 1.01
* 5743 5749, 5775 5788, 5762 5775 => -0.78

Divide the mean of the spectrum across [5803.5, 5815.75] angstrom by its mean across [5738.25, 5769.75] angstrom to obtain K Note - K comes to 0.99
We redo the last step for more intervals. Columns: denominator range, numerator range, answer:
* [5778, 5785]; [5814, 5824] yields 1.14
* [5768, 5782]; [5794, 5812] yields 1.04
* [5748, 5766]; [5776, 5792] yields 0.94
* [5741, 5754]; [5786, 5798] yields 0.90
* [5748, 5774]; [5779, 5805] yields 0.96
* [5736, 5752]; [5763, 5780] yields 0.96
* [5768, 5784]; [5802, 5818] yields 1.06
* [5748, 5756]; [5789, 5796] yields 0.94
